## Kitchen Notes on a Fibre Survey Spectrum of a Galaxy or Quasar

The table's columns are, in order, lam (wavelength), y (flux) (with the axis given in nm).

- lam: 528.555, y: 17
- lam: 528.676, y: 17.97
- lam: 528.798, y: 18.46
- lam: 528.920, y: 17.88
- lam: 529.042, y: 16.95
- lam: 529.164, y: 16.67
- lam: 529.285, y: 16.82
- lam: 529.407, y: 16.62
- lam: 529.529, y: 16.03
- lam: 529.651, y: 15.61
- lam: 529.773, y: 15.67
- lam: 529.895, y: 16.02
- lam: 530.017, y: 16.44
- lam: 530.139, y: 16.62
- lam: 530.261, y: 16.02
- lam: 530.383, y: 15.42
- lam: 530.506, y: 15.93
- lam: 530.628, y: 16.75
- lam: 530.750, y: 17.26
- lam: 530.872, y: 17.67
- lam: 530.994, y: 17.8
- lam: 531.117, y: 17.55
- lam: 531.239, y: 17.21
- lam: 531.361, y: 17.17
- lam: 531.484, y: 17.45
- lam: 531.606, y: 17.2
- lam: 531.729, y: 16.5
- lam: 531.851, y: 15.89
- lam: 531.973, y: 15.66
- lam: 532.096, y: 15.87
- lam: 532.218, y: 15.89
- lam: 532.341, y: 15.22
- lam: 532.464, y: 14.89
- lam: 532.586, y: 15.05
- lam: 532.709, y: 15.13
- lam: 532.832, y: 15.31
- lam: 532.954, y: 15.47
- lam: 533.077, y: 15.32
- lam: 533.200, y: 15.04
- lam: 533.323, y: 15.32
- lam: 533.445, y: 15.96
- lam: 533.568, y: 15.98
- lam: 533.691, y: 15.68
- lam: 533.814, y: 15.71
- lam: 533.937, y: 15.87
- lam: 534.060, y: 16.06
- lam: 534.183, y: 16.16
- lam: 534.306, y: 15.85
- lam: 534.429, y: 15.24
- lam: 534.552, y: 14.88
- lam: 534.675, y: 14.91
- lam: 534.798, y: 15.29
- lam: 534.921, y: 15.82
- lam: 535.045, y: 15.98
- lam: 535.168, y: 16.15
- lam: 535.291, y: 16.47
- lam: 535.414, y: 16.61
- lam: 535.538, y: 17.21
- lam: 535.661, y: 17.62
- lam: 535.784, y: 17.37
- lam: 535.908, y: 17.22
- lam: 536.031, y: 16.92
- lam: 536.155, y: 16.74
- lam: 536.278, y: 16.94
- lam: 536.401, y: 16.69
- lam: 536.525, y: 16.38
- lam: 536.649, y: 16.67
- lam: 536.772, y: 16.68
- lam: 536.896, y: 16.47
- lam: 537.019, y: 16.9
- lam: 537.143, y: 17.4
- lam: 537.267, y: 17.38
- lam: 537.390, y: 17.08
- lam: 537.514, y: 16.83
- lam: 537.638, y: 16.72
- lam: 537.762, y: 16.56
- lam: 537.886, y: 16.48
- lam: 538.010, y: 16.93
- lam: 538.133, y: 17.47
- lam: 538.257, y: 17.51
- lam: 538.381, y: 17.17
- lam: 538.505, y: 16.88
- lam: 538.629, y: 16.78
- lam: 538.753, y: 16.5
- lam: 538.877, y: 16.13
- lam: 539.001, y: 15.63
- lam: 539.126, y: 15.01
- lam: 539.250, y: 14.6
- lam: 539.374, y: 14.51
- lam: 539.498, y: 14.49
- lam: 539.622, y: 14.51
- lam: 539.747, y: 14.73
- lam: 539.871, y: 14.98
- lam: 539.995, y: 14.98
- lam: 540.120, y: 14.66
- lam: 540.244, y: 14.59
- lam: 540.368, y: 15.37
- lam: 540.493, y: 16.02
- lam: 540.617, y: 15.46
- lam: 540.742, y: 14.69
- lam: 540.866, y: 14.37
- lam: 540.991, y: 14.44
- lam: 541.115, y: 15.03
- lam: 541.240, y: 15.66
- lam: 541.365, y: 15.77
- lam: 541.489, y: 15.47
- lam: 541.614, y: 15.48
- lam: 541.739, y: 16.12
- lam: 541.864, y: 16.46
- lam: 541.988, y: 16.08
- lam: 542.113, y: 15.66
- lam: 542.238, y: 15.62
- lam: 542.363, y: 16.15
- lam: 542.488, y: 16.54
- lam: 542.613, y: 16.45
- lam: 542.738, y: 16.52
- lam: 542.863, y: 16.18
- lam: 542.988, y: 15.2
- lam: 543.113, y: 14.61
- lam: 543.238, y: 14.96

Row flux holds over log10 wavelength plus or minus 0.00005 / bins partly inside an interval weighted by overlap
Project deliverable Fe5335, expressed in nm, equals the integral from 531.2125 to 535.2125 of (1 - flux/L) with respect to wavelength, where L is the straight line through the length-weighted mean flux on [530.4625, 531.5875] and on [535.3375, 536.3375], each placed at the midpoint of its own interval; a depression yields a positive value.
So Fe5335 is 0.32 nm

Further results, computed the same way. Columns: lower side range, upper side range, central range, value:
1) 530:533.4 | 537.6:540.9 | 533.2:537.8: -0.12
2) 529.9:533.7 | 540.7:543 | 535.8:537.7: -0.11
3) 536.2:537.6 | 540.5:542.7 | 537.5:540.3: 0.09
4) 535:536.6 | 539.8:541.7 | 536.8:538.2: -0.06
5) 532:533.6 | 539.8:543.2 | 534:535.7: -0.06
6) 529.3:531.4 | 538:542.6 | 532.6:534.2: 0.07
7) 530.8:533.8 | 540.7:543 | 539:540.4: 0.09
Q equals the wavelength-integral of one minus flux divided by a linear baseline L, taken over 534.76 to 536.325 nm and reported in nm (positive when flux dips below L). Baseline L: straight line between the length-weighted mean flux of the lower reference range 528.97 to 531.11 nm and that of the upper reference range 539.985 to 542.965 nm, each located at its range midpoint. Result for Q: -0.06 nm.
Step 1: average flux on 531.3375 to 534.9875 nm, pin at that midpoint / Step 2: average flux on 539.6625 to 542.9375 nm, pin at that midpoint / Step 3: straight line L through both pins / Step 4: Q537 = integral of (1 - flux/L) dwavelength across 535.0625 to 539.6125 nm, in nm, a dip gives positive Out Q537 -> -0.28 nm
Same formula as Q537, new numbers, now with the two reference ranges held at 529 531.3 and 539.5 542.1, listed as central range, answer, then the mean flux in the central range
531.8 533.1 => 0.069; 15.4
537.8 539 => -0.098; 16.8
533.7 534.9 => 0.037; 15.6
